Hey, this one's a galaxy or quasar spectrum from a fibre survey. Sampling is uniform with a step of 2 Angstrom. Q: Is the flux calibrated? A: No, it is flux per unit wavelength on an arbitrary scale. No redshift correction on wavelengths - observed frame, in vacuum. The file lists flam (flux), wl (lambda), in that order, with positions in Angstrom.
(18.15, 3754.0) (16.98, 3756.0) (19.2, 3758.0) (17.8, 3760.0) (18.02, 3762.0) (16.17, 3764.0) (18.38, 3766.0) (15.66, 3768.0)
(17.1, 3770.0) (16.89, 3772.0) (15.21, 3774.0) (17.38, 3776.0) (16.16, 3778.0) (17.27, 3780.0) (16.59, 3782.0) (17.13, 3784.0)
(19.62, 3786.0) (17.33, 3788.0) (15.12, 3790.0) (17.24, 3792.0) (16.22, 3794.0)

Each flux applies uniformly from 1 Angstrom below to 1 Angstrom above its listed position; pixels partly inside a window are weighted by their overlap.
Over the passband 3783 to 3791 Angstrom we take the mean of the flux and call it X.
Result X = 17.3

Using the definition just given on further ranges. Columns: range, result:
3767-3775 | 16.2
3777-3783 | 16.7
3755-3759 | 18.1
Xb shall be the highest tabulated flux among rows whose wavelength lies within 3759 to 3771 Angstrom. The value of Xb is 18.38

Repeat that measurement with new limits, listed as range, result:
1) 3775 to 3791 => 19.62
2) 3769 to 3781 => 17.38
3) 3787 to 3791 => 17.33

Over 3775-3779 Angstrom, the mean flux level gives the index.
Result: 16.8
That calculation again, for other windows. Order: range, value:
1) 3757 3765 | 17.8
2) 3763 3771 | 16.8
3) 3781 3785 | 16.9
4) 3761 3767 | 17.5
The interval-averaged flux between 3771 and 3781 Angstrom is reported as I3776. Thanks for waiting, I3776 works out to 16.6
